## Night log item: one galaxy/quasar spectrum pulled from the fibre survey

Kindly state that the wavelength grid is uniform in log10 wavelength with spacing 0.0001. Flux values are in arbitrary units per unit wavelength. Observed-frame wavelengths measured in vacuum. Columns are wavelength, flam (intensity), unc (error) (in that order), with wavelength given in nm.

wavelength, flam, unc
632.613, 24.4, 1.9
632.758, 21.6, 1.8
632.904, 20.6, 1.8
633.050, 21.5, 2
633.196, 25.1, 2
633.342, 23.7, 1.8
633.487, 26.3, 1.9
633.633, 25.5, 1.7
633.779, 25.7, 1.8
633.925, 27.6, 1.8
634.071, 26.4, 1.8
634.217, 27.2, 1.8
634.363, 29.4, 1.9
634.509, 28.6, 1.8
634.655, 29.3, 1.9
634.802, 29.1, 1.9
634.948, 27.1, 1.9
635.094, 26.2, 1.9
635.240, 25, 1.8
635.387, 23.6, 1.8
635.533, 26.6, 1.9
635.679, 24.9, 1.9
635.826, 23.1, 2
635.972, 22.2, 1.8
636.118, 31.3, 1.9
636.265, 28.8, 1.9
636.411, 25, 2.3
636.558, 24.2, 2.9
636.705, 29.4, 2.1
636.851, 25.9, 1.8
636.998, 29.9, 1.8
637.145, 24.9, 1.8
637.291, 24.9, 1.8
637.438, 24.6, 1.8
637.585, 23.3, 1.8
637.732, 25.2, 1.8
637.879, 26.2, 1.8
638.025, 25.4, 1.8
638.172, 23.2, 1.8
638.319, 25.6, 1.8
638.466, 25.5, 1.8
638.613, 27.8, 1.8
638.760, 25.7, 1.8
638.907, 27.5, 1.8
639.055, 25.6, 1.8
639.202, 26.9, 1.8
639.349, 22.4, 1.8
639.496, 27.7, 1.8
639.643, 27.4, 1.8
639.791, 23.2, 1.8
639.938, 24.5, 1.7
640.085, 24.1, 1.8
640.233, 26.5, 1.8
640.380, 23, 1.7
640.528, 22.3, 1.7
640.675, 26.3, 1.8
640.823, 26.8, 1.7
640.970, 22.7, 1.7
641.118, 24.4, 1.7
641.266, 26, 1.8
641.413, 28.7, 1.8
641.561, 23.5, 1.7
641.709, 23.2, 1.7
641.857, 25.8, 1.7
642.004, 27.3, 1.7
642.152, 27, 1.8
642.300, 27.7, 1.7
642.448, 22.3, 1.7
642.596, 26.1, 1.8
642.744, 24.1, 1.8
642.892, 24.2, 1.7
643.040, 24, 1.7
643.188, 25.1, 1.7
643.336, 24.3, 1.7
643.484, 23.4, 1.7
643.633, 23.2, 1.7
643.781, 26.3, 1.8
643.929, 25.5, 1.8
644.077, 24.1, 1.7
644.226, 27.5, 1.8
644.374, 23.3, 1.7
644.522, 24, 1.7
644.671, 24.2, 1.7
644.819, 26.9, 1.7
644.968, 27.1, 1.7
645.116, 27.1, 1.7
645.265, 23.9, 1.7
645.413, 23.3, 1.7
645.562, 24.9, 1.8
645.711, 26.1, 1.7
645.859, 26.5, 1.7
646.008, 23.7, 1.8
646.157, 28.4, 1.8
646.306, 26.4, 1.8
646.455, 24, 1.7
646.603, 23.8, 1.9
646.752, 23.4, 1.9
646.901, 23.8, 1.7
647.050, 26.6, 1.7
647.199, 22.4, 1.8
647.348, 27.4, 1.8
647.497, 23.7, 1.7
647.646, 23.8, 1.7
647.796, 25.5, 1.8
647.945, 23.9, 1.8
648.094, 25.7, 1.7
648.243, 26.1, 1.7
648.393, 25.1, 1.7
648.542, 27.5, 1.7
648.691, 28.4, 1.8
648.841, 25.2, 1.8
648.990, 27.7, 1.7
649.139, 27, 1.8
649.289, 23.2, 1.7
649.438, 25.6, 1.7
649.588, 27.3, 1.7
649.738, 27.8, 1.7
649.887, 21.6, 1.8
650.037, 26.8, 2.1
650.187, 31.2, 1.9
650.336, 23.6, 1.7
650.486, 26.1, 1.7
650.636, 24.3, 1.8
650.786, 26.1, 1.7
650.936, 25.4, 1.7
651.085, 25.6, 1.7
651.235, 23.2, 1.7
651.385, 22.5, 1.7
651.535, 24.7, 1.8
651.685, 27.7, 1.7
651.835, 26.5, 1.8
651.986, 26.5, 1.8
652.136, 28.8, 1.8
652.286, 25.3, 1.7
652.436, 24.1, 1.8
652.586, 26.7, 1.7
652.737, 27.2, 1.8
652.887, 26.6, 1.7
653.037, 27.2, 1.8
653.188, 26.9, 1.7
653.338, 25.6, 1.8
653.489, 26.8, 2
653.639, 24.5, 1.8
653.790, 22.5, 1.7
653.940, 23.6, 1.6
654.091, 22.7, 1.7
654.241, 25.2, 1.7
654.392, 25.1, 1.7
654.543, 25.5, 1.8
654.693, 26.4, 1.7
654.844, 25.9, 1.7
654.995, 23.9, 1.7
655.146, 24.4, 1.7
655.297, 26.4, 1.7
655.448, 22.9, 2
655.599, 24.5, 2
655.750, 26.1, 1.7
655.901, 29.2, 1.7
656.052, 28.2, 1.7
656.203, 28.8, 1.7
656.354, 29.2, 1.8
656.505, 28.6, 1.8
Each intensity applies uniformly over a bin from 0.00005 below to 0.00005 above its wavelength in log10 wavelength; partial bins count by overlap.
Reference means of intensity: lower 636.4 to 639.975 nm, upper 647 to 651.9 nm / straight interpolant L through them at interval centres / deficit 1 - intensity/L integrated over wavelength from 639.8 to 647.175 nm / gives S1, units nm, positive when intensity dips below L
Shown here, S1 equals 0.18 nm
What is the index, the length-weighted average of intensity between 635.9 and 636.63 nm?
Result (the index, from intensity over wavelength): 26.3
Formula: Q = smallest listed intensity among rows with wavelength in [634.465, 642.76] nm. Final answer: 22.2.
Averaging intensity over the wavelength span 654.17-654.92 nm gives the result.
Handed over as 25.6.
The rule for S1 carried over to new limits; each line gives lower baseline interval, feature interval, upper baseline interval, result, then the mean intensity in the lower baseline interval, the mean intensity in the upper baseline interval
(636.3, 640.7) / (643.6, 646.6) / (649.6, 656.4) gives 0.04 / 25.5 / 25.8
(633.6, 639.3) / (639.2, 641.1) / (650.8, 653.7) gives 0.10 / 26.3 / 25.9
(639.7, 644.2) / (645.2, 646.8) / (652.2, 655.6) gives 0.00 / 24.9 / 25.2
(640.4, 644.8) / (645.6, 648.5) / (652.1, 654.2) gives 0.01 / 24.9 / 25.5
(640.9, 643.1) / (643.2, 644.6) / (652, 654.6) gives 0.03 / 25.1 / 25.6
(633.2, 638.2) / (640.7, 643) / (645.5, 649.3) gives 0.04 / 26.2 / 25.4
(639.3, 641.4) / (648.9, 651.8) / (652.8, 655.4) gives -0.06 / 25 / 25.2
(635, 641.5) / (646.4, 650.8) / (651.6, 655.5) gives 0.01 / 25.6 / 25.6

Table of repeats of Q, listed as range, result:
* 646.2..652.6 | 21.6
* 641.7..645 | 22.3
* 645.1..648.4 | 22.4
